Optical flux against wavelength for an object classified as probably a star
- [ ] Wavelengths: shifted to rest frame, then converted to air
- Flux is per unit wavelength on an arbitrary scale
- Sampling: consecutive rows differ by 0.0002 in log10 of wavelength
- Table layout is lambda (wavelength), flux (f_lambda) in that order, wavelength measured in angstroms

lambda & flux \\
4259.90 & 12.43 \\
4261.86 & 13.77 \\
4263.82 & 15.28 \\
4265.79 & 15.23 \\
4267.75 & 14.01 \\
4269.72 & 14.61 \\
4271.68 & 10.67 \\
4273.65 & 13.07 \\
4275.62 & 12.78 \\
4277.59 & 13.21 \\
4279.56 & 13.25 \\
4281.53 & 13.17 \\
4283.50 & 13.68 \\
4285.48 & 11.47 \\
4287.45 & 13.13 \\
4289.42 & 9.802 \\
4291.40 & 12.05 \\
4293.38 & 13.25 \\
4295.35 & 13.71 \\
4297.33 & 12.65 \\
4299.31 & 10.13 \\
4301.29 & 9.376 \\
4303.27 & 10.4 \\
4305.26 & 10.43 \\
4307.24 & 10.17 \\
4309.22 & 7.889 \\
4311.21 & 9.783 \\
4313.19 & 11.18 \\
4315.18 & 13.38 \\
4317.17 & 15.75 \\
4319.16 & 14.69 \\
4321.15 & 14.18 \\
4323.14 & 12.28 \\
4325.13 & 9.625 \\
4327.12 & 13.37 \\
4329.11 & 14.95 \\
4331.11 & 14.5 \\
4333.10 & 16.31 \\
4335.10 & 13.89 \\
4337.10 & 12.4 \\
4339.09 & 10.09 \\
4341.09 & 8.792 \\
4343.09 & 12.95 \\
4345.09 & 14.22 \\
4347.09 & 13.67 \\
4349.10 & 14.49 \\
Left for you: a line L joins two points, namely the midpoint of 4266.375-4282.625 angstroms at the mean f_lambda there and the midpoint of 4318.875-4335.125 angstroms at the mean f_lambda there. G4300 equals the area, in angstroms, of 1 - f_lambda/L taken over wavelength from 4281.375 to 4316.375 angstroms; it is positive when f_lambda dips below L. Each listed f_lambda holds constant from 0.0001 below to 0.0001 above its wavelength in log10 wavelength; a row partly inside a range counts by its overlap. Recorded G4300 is 5.22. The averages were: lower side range 13.2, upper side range 13.7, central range 11.4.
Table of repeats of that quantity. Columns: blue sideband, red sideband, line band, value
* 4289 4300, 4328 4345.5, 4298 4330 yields 2.15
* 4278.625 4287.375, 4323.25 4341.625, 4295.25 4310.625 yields 2.94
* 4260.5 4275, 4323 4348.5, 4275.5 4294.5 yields 1.34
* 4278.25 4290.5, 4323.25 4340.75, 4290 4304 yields 1.05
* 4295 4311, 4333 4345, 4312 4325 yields -2.37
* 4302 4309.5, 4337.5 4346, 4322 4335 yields -3.06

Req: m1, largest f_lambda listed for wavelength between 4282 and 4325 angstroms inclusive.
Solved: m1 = 15.75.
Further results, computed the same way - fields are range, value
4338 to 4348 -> 14.22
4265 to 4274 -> 15.23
